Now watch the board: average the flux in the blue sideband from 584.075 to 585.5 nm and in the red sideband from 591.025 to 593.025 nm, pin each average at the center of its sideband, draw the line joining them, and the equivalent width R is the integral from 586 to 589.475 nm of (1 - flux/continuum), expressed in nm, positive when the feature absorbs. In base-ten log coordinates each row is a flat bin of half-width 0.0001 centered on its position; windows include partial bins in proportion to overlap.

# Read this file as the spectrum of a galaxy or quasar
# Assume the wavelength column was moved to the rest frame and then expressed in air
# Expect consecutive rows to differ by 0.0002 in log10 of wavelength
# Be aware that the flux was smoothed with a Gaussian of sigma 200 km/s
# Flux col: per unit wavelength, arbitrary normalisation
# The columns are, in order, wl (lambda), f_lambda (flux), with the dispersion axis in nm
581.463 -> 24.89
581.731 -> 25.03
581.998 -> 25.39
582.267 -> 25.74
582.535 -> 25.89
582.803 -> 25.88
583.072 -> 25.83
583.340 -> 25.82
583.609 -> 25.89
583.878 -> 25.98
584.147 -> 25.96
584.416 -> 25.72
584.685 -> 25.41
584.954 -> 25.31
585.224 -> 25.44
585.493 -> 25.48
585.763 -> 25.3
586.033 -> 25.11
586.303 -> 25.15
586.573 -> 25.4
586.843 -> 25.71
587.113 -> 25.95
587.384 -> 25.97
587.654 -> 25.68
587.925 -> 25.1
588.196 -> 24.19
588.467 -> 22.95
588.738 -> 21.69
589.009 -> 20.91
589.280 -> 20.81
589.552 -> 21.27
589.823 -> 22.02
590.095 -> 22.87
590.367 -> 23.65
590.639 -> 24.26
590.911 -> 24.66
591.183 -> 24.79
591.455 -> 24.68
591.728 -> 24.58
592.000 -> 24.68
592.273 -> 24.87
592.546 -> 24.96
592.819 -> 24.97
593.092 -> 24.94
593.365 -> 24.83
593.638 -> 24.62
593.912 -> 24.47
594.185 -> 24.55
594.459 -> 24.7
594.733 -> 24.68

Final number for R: 0.16 nm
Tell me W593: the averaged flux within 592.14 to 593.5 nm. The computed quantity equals 24.9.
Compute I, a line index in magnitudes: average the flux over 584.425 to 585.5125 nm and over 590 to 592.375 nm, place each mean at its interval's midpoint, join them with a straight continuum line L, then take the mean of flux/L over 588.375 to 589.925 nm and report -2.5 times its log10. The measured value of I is 0.15 mag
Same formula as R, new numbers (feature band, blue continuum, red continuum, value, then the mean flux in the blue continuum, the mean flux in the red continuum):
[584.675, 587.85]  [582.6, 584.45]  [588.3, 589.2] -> -0.23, 25.9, 21.9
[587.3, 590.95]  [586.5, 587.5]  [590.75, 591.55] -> 0.29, 25.8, 24.7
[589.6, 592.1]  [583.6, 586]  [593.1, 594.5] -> 0.10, 25.6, 24.7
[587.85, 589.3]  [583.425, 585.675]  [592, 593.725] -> 0.15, 25.6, 24.9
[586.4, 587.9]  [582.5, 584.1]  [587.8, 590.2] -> -0.14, 25.9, 22.4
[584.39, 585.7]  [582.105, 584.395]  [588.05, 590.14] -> -0.04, 25.9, 22.1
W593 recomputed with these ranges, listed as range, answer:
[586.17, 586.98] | 25.4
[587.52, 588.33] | 25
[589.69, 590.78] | 23.2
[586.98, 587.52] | 26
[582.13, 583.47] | 25.8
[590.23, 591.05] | 24.2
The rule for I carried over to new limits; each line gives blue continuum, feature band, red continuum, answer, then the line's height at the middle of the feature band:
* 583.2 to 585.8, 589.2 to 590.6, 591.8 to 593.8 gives 0.128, 25.1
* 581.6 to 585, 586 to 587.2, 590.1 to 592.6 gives -0.013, 25.2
